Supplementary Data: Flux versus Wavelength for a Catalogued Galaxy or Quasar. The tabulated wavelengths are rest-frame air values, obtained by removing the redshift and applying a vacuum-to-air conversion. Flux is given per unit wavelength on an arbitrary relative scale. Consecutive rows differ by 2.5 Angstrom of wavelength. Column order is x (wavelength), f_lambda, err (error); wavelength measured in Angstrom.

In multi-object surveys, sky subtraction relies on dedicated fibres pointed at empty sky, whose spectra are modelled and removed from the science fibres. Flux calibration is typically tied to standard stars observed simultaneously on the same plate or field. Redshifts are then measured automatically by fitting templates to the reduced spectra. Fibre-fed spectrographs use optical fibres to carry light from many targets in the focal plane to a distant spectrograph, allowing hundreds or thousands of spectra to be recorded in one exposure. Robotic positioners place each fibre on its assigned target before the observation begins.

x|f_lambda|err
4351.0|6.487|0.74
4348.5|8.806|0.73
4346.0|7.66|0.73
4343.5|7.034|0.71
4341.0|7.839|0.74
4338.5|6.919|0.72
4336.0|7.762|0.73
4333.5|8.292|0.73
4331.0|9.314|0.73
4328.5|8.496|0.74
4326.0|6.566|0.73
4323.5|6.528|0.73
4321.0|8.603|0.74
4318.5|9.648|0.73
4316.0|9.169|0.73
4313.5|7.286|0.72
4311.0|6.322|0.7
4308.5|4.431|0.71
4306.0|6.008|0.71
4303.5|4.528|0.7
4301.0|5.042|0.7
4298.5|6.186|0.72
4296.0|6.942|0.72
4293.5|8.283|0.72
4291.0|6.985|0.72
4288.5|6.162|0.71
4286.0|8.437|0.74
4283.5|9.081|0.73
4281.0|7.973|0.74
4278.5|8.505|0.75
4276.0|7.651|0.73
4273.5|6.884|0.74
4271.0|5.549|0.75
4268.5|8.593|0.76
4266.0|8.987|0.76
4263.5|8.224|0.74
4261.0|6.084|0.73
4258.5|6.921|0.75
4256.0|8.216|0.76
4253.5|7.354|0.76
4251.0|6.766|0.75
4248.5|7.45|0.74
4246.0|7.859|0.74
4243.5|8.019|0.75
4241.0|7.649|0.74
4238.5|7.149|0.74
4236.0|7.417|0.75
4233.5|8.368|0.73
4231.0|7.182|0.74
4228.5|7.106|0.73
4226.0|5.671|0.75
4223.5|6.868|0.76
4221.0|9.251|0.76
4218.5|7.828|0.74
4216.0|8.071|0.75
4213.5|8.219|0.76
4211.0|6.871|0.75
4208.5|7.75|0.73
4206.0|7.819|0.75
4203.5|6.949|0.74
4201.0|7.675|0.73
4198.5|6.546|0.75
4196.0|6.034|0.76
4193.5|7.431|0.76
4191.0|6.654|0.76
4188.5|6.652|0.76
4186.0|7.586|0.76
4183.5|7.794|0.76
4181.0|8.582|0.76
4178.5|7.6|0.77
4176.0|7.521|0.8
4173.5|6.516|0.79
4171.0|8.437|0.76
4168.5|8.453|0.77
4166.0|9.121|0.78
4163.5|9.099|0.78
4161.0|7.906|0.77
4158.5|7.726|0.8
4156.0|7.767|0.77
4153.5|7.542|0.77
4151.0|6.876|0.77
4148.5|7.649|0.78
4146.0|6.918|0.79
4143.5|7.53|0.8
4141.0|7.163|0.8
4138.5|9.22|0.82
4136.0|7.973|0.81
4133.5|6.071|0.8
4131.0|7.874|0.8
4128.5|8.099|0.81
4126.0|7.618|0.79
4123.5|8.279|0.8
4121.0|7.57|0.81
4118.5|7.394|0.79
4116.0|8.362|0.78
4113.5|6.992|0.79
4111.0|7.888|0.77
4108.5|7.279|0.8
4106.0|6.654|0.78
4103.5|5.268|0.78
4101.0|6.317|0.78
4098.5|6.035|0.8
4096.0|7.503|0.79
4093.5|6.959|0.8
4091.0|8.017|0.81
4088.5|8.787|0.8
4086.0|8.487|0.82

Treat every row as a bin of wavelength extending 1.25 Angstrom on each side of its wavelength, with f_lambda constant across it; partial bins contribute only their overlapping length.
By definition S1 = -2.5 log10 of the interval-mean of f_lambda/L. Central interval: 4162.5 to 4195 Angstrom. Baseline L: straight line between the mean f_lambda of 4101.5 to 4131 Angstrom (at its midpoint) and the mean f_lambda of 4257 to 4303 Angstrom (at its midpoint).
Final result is -0.06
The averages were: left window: 7.39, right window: 7.32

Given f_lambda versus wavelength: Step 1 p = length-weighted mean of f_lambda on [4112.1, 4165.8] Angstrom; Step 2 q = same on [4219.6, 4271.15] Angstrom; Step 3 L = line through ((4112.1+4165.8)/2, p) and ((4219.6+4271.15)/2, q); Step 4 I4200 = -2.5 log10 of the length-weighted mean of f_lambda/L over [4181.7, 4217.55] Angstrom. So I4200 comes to 0.04 mag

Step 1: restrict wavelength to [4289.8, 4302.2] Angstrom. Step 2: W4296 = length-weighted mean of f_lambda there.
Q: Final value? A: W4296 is 6.69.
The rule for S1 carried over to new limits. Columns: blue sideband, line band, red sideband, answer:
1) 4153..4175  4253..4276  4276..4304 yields -0.01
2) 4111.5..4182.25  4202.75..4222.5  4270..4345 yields -0.04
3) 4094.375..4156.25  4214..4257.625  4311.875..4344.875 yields 0.02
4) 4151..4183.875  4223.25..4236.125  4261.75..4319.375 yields 0.07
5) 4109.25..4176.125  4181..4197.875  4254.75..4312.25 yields 0.06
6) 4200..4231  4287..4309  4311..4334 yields 0.28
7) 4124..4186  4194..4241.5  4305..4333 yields 0.04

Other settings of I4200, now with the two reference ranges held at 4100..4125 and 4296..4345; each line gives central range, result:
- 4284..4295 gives -0.059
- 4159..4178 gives -0.130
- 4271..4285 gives -0.093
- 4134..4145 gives -0.089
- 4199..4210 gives -0.041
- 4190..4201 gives 0.063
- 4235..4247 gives -0.065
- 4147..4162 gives -0.053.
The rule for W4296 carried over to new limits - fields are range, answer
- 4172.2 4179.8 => 7.23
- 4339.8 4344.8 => 7.43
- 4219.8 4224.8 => 8.02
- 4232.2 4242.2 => 7.64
